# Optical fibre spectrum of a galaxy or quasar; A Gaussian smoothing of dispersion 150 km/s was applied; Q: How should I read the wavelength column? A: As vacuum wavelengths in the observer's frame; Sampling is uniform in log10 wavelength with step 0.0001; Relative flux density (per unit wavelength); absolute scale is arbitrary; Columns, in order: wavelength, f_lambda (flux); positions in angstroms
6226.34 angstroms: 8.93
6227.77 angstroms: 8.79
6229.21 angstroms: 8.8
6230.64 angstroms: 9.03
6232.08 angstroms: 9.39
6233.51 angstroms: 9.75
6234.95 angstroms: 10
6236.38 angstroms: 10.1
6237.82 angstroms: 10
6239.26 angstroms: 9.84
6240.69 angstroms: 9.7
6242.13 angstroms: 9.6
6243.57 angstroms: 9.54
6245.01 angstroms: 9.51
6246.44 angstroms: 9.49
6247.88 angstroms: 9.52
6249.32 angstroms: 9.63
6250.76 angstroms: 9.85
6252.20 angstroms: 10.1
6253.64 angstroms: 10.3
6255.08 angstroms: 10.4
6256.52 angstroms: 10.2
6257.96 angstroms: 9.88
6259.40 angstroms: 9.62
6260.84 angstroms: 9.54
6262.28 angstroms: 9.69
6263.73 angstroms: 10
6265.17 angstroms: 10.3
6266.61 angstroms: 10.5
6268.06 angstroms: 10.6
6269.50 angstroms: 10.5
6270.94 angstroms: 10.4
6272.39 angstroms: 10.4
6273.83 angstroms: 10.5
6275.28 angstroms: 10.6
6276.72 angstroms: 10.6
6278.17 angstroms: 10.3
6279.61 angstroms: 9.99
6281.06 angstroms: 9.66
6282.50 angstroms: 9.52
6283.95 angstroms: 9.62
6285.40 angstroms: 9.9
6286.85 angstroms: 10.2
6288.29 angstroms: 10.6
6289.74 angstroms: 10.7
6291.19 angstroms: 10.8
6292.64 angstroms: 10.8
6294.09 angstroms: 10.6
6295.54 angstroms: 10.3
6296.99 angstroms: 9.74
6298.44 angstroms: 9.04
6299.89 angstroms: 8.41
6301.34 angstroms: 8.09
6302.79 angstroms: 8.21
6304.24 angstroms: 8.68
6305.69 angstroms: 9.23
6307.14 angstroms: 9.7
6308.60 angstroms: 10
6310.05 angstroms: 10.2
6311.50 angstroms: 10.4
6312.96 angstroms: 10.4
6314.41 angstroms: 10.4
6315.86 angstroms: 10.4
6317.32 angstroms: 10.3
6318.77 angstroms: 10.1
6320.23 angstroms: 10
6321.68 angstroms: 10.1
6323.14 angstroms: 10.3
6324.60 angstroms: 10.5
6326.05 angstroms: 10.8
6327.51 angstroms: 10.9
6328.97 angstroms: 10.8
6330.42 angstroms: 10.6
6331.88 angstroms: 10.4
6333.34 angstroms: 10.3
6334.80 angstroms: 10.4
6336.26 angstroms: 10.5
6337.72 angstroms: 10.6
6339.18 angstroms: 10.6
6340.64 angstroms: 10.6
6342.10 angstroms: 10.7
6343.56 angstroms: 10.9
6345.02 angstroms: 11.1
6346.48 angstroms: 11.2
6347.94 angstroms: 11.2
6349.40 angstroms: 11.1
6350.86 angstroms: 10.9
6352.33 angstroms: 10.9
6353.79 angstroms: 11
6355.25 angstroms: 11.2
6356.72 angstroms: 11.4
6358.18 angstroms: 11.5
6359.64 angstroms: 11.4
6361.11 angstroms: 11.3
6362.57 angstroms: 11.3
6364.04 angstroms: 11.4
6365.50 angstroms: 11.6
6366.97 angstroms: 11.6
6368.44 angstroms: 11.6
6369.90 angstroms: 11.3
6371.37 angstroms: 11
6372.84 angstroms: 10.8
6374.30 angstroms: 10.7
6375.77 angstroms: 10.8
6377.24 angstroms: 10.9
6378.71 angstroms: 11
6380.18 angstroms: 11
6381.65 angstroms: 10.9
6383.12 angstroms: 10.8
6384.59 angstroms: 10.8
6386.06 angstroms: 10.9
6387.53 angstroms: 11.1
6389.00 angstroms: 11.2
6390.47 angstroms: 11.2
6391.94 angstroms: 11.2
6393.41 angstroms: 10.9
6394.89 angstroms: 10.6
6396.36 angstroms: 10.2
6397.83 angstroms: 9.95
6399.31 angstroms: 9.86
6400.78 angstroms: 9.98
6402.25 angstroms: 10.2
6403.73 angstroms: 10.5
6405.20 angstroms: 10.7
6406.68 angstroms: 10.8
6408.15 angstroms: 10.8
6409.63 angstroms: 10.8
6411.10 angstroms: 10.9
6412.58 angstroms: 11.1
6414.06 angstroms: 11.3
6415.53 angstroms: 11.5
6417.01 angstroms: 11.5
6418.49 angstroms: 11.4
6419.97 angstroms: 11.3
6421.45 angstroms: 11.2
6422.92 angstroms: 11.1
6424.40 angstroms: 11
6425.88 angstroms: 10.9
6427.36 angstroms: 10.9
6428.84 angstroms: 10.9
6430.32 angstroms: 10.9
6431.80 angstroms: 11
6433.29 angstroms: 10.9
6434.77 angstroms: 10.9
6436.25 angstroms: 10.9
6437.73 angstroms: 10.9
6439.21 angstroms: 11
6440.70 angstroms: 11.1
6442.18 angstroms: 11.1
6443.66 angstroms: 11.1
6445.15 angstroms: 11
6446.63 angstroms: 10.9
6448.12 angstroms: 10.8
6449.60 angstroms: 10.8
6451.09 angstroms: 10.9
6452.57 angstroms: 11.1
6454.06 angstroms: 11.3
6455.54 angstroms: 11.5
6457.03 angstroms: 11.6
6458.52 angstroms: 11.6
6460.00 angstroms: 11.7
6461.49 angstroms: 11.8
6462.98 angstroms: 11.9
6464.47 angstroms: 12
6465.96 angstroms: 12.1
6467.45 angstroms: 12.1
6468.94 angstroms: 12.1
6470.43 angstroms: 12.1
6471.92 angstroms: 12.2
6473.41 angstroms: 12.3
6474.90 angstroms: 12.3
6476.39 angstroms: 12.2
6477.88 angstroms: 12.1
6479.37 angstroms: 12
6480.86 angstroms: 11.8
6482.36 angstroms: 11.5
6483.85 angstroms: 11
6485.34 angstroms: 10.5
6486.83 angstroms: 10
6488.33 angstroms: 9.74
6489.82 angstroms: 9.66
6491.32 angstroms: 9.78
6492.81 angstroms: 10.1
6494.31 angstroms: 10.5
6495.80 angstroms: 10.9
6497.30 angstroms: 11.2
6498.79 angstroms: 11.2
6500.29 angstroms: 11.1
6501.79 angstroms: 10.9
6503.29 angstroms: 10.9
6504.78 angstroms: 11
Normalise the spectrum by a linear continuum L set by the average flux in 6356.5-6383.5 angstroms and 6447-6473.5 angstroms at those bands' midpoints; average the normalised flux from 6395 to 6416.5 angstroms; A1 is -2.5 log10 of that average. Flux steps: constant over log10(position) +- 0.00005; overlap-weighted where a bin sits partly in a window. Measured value 0.07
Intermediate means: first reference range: 11.2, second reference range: 11.6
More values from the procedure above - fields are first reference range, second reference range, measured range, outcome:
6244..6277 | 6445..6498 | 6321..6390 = -0.030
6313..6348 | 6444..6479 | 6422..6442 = 0.044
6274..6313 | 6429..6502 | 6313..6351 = -0.045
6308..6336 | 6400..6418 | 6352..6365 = -0.070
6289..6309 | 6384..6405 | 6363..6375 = -0.092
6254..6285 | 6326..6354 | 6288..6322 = 0.062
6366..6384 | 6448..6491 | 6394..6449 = 0.038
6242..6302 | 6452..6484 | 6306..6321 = 0.024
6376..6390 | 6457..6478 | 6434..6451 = 0.072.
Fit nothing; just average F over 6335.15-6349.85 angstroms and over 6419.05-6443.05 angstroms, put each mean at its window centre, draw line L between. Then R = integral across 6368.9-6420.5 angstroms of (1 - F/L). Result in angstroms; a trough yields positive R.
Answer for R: 0.4 angstroms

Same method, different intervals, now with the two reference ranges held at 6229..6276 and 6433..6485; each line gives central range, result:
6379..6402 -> 0.58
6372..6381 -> 0.00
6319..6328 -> 0.06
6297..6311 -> 1.64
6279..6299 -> 0.18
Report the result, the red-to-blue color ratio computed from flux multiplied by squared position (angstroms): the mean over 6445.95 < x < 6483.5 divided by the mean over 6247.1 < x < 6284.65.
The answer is 1.24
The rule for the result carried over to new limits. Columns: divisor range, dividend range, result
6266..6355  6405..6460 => 1.12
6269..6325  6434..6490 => 1.20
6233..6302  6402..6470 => 1.18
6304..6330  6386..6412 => 1.07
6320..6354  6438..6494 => 1.10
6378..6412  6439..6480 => 1.11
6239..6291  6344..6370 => 1.16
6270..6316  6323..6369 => 1.12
